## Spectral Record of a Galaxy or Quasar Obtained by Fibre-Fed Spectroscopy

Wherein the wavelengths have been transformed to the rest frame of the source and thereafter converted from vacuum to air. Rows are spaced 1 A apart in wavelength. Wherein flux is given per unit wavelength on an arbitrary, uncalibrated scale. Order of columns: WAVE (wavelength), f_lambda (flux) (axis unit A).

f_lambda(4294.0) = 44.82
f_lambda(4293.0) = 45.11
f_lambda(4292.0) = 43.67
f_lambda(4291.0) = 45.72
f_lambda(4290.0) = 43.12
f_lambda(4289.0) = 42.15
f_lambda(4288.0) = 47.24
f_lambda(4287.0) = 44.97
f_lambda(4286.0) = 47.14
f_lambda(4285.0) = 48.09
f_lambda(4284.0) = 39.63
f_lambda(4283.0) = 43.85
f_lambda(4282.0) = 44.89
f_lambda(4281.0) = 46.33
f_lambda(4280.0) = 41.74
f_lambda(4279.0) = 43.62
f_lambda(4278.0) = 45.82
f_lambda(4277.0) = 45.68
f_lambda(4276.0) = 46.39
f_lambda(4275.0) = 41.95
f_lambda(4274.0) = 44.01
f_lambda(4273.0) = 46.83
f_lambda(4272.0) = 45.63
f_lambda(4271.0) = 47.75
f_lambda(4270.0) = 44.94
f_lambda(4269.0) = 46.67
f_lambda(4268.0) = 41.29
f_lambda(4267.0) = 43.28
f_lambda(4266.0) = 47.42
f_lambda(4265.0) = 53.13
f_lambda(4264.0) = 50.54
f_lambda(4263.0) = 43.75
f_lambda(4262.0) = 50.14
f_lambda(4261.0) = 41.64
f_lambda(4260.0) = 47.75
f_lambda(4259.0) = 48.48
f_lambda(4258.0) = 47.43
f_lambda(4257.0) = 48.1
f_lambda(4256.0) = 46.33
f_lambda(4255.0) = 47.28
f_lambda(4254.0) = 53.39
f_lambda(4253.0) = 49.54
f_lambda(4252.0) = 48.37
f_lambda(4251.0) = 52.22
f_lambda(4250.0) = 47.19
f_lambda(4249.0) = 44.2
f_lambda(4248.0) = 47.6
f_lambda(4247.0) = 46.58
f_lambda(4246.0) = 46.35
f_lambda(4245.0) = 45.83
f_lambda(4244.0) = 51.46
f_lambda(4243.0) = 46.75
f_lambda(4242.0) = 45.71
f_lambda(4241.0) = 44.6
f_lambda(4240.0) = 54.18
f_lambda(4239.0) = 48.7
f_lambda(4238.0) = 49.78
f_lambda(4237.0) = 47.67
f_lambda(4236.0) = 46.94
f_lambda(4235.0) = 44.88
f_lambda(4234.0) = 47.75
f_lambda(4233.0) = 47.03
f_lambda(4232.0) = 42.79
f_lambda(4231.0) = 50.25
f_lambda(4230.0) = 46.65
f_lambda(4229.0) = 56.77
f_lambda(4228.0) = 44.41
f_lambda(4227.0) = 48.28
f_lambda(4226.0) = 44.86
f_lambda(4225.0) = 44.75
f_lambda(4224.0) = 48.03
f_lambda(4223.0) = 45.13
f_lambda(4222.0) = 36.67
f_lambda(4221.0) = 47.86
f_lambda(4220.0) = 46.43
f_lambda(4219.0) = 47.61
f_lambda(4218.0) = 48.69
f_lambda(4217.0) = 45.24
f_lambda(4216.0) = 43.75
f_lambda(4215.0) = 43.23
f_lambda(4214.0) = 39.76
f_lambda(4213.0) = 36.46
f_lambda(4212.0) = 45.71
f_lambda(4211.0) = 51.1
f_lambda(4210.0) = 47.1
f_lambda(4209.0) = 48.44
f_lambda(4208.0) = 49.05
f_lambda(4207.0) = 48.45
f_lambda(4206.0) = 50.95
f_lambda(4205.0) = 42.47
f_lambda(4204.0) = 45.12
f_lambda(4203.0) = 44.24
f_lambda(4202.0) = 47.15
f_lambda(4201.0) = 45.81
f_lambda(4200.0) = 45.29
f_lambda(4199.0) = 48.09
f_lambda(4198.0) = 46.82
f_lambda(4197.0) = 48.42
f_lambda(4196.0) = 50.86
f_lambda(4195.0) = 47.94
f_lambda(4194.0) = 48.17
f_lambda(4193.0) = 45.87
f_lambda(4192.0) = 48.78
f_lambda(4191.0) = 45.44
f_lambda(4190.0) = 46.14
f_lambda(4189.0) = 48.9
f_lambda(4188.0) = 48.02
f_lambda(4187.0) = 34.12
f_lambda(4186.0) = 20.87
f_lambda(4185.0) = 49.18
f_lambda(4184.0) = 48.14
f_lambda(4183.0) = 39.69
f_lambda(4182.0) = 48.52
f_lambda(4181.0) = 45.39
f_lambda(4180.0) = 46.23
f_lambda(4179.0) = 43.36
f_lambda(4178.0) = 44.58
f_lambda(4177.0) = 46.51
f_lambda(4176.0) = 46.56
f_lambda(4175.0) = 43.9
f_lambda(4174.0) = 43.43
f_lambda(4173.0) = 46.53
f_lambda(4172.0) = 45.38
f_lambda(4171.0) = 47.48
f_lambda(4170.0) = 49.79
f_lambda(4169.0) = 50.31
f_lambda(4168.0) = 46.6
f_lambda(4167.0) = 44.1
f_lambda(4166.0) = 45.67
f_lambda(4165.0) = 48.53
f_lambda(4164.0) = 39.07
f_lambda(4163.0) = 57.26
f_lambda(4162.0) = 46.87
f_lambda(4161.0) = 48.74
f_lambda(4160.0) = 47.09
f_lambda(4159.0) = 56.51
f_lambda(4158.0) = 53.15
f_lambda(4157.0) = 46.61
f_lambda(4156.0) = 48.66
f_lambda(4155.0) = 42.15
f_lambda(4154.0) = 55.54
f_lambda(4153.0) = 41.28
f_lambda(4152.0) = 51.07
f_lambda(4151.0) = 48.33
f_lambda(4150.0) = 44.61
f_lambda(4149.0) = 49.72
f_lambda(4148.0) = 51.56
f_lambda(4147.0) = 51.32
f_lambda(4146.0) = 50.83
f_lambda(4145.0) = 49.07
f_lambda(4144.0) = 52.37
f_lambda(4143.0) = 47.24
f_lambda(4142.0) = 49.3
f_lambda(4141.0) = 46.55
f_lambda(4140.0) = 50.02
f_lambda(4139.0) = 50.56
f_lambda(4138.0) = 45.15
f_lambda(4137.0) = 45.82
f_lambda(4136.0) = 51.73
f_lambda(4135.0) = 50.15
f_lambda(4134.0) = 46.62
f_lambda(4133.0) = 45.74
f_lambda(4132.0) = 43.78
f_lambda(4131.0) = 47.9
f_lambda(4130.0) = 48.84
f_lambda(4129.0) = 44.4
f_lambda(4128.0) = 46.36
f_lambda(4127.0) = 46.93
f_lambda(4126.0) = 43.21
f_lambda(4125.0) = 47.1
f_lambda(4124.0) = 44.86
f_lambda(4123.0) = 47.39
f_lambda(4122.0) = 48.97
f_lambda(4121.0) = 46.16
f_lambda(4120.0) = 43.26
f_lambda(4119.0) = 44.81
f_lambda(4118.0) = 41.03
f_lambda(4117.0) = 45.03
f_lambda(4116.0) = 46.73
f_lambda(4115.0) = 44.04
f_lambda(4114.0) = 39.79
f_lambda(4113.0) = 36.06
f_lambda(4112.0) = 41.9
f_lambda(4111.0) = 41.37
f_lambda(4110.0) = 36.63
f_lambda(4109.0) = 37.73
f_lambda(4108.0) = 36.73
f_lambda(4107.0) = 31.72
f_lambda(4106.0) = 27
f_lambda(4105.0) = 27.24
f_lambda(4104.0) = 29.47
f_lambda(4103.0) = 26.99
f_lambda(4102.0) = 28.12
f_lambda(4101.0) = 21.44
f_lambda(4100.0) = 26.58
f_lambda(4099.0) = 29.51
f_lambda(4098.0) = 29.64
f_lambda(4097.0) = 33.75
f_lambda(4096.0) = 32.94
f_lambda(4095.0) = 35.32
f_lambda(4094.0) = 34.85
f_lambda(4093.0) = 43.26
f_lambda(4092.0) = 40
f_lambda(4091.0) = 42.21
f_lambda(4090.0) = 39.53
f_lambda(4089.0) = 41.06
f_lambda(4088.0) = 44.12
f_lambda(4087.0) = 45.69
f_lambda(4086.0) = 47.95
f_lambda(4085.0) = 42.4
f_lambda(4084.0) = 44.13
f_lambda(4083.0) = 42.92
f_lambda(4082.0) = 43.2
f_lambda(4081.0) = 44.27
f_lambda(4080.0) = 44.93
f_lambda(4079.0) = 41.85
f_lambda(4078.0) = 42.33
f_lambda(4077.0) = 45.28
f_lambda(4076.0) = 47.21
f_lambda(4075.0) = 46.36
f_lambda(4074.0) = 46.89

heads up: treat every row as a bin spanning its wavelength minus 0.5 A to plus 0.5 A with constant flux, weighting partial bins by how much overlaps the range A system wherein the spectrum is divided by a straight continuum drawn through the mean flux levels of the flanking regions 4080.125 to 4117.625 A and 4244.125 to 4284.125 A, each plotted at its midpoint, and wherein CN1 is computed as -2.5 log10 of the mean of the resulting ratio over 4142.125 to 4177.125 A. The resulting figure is -0.18 mag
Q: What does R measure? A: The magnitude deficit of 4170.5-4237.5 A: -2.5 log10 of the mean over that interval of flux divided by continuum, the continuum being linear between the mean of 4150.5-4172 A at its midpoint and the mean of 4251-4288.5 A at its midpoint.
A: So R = 0.04 mag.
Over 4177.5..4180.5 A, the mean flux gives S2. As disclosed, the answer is 44.7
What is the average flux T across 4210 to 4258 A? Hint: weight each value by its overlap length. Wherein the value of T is 46.9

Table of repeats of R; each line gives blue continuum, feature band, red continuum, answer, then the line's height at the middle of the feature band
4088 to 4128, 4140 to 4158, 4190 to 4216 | -0.17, 41.7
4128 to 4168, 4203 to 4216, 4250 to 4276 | 0.05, 47.6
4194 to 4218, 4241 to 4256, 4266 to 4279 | -0.06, 45.5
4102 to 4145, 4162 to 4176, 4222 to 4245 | -0.05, 44.8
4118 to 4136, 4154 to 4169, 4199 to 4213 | -0.04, 46.4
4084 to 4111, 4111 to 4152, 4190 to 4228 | -0.20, 38.6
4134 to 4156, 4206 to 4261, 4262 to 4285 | -0.01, 46.4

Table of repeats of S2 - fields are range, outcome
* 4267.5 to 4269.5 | 44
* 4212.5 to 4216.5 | 40.8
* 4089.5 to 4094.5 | 40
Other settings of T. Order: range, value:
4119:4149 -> 47.7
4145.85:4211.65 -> 46.9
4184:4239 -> 46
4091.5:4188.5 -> 43.5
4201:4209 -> 46.8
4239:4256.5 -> 48.1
